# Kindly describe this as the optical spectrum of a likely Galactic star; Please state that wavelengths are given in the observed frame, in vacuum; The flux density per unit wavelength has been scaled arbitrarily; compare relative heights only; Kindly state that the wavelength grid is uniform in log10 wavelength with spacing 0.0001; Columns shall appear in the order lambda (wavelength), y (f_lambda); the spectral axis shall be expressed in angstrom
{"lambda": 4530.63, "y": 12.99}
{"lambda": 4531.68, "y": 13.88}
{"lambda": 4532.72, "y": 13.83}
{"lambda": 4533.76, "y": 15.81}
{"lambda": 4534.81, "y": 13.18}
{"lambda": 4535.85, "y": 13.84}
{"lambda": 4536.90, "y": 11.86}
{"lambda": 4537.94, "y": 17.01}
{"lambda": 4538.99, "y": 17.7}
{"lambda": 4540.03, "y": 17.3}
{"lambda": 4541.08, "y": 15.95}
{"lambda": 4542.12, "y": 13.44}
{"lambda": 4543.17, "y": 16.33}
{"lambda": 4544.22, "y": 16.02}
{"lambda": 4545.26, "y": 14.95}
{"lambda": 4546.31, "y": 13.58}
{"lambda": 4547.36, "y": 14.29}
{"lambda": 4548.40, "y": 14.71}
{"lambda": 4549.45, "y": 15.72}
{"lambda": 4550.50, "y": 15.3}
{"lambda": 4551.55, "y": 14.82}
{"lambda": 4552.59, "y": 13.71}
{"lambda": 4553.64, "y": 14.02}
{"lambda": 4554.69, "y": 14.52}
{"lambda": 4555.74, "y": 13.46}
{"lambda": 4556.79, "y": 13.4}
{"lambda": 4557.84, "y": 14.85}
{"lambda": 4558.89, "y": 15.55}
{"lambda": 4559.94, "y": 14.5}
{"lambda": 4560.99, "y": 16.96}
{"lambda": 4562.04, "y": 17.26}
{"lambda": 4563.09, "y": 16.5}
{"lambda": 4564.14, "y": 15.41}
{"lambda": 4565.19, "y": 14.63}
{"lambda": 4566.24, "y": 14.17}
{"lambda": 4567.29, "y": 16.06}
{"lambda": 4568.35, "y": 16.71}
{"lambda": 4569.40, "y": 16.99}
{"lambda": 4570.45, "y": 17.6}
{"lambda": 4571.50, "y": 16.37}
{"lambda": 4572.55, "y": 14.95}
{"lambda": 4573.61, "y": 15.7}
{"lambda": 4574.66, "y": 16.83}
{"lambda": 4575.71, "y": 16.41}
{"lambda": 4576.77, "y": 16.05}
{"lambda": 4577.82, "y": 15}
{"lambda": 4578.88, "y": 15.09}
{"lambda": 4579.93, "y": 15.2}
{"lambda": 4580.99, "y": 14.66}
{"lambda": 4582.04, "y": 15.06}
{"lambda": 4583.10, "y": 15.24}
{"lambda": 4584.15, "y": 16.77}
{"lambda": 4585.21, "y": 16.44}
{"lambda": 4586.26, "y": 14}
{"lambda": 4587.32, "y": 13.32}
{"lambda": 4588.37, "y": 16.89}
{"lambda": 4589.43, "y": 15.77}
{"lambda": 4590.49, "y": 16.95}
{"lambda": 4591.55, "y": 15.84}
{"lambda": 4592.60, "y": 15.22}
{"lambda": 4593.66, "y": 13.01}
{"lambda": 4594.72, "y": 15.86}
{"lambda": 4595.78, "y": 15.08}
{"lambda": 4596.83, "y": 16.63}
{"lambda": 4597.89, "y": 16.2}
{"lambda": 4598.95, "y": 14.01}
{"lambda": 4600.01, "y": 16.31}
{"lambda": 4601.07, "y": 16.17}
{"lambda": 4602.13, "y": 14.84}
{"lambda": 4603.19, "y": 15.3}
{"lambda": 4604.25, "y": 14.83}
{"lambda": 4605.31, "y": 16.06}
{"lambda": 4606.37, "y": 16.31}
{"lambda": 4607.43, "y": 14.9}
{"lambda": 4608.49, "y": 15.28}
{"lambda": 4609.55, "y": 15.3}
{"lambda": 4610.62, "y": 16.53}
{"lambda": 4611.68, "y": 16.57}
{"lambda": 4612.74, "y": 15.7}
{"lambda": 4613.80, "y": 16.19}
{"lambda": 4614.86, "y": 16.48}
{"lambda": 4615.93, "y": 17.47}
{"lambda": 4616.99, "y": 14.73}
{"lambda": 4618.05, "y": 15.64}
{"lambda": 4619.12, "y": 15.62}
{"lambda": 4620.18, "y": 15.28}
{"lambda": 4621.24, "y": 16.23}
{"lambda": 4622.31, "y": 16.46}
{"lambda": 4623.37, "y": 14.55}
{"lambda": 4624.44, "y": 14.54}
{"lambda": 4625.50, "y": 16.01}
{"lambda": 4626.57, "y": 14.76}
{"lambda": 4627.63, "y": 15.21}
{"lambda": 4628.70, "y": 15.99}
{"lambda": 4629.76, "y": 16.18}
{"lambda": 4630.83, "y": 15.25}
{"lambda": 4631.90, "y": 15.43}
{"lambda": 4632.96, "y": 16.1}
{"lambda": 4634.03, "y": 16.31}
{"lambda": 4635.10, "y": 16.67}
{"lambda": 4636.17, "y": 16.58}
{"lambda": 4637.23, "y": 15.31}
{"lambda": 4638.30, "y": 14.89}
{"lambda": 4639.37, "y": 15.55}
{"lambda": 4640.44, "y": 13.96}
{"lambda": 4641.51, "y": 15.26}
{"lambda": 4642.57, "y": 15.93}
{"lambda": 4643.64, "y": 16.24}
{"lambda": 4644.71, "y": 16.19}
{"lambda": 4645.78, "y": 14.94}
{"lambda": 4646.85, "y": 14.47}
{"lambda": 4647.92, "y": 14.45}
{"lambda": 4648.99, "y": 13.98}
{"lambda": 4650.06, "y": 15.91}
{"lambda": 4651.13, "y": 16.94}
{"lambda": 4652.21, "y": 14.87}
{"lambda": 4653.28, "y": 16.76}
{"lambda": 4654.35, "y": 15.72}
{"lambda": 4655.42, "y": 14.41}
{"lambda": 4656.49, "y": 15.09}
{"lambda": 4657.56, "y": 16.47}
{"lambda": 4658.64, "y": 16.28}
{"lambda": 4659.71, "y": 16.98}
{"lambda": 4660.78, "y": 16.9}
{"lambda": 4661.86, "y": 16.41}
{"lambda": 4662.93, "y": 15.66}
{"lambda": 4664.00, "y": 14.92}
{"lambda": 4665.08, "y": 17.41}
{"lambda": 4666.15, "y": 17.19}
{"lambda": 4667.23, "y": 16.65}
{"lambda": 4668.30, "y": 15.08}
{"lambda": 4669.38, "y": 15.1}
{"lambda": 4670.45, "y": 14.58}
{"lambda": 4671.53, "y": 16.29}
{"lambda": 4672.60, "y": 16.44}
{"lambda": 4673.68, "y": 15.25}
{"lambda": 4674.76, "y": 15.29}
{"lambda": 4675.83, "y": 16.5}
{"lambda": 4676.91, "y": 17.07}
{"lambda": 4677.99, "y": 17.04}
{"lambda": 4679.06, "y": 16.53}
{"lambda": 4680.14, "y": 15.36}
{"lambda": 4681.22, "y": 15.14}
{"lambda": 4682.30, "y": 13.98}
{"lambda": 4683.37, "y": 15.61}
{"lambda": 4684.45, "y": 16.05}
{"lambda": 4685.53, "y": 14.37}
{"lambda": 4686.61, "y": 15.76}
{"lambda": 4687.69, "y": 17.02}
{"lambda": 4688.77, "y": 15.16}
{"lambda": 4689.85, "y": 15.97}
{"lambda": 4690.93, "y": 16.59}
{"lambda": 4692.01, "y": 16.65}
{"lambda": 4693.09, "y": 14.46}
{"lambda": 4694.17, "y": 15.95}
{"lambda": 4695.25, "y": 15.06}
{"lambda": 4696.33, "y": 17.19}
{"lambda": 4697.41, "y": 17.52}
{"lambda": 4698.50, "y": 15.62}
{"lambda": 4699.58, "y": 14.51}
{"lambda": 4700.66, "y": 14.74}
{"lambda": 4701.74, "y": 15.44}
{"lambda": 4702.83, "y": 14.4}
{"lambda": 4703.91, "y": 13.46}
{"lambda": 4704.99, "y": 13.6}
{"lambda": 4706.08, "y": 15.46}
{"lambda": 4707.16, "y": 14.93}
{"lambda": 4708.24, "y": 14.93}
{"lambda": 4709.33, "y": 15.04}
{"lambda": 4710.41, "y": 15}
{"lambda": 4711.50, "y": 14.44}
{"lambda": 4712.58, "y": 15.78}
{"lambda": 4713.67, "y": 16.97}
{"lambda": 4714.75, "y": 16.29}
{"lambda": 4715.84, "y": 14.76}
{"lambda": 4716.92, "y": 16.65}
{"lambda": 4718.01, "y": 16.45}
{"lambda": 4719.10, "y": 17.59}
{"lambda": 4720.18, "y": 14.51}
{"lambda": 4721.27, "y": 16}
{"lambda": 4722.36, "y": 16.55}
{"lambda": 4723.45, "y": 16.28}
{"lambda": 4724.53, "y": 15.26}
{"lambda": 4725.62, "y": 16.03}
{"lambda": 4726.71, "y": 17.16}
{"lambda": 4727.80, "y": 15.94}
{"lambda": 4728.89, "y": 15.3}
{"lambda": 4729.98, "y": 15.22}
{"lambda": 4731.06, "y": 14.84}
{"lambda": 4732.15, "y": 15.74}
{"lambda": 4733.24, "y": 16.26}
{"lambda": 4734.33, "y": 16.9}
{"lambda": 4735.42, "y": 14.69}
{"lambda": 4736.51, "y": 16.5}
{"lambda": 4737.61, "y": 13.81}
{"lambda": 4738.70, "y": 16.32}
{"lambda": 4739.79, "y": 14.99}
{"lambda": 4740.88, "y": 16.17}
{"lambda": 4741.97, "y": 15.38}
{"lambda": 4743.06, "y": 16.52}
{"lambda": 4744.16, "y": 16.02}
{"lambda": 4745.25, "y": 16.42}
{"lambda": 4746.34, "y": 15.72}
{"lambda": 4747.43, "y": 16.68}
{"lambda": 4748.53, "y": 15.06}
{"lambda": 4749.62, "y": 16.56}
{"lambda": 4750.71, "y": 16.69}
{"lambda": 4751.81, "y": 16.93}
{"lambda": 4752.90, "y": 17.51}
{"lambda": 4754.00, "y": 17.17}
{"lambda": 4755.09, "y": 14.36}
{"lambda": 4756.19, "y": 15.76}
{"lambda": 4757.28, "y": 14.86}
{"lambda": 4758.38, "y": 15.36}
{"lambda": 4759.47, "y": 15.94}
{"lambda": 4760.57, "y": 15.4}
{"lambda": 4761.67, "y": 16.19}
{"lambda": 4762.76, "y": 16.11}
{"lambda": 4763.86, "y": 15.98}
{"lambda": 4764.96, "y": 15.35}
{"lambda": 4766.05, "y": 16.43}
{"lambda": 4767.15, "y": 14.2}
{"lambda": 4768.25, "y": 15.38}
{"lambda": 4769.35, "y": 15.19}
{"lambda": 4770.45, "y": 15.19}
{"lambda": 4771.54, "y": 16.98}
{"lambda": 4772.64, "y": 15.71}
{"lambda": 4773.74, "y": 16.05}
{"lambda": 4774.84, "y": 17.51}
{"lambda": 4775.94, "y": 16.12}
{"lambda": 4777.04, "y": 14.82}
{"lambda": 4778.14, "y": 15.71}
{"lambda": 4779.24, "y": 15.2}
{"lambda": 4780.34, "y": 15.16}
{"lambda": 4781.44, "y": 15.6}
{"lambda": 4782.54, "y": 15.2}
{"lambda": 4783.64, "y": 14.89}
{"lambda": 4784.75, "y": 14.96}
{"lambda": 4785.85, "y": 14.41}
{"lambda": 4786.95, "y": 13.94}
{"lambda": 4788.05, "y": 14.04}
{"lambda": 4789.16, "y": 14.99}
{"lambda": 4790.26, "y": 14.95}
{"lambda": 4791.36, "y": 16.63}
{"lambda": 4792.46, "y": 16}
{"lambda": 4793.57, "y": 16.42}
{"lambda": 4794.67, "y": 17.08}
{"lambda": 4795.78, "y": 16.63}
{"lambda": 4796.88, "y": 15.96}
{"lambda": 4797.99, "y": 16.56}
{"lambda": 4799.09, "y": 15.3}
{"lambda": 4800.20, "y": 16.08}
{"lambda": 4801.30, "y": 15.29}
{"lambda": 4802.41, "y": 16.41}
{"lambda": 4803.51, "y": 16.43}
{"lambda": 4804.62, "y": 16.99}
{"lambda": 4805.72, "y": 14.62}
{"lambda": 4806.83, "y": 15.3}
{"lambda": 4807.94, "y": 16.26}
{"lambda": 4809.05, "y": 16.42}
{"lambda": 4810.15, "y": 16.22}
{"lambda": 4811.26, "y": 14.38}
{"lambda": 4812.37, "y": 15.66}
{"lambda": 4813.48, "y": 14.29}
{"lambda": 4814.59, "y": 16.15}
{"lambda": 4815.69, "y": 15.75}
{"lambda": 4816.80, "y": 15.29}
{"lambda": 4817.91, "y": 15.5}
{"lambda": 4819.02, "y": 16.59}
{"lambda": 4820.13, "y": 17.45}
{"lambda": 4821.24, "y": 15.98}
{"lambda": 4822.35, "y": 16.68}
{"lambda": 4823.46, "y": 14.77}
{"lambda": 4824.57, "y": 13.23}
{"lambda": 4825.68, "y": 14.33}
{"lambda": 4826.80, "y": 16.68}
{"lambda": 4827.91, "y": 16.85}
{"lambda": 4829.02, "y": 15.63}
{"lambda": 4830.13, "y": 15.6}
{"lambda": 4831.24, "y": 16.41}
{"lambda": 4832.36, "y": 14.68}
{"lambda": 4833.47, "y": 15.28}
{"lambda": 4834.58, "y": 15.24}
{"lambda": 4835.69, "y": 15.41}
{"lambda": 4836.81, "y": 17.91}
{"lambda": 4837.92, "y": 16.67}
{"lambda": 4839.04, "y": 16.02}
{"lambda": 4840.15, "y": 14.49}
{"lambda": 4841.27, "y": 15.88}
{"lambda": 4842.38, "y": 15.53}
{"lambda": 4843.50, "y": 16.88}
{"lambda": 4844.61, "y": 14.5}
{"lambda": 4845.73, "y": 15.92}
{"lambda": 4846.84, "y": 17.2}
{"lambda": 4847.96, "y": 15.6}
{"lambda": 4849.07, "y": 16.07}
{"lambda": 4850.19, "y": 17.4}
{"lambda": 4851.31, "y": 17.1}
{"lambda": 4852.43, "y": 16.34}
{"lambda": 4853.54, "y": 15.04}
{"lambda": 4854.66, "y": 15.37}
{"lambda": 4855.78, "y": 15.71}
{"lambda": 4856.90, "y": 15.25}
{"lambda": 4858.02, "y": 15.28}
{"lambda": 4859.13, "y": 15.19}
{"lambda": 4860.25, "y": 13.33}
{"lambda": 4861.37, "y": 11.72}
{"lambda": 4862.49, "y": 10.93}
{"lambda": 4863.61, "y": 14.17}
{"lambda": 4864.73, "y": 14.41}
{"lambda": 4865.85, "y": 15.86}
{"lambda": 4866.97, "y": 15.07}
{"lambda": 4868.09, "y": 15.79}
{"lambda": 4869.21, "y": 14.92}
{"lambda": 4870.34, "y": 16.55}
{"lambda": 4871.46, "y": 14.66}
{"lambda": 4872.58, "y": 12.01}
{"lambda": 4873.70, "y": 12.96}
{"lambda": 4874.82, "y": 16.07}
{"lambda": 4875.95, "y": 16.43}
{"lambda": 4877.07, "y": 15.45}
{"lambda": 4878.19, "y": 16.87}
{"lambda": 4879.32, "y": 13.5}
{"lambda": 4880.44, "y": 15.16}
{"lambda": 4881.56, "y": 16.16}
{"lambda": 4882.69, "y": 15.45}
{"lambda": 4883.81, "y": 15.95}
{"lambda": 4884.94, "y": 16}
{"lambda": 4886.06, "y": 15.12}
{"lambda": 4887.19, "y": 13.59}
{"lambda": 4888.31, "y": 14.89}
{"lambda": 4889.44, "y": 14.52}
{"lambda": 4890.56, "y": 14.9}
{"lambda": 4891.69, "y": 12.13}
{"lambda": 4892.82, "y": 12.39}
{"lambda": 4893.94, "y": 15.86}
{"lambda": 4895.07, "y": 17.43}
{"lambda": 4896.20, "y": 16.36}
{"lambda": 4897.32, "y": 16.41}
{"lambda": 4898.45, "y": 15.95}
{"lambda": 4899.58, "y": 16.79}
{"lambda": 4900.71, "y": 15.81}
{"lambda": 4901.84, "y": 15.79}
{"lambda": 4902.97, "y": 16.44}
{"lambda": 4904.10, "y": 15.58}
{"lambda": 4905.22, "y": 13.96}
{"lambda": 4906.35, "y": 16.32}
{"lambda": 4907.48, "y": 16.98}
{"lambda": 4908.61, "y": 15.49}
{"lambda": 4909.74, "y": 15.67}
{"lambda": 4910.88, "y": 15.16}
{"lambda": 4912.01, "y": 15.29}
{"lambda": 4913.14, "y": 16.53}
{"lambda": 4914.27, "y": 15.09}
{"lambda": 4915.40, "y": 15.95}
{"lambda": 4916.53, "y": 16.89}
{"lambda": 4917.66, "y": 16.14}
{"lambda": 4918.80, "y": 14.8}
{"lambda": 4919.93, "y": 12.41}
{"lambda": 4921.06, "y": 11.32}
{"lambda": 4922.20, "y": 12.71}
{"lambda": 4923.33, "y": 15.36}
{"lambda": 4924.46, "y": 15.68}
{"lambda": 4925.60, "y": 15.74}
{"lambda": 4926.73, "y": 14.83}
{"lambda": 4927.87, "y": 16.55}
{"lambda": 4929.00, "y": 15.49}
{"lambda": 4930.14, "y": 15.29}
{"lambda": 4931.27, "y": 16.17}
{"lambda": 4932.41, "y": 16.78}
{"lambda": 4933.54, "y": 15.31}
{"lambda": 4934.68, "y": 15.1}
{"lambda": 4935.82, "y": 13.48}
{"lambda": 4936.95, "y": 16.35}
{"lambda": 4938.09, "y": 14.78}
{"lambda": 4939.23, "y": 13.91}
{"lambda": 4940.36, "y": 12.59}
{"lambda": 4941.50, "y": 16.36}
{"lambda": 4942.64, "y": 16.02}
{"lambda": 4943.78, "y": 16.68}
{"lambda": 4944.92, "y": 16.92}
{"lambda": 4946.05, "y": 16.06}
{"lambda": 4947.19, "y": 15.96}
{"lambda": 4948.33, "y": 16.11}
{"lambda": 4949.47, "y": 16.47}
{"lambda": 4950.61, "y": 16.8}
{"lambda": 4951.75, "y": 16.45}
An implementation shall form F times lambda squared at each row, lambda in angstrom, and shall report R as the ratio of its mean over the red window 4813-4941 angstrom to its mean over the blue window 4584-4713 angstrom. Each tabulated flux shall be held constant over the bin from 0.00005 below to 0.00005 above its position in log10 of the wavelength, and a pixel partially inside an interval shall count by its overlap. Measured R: 1.08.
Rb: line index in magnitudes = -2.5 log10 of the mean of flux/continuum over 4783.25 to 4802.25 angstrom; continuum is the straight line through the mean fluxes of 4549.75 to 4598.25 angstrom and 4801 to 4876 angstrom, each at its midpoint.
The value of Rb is -0.01 mag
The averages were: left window 15.5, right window 15.5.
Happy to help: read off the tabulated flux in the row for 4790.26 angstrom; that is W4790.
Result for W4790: 14.95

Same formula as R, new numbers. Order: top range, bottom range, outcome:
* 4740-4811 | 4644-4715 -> 1.05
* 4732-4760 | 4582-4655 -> 1.08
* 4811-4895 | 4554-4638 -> 1.09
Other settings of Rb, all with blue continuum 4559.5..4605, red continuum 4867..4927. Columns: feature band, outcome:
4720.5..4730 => -0.04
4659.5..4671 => -0.04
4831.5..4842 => -0.03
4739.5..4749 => -0.03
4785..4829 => -0.03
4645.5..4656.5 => 0.02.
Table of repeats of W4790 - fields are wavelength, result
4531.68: 13.88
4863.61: 14.17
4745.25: 16.42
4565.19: 14.63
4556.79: 13.4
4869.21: 14.92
